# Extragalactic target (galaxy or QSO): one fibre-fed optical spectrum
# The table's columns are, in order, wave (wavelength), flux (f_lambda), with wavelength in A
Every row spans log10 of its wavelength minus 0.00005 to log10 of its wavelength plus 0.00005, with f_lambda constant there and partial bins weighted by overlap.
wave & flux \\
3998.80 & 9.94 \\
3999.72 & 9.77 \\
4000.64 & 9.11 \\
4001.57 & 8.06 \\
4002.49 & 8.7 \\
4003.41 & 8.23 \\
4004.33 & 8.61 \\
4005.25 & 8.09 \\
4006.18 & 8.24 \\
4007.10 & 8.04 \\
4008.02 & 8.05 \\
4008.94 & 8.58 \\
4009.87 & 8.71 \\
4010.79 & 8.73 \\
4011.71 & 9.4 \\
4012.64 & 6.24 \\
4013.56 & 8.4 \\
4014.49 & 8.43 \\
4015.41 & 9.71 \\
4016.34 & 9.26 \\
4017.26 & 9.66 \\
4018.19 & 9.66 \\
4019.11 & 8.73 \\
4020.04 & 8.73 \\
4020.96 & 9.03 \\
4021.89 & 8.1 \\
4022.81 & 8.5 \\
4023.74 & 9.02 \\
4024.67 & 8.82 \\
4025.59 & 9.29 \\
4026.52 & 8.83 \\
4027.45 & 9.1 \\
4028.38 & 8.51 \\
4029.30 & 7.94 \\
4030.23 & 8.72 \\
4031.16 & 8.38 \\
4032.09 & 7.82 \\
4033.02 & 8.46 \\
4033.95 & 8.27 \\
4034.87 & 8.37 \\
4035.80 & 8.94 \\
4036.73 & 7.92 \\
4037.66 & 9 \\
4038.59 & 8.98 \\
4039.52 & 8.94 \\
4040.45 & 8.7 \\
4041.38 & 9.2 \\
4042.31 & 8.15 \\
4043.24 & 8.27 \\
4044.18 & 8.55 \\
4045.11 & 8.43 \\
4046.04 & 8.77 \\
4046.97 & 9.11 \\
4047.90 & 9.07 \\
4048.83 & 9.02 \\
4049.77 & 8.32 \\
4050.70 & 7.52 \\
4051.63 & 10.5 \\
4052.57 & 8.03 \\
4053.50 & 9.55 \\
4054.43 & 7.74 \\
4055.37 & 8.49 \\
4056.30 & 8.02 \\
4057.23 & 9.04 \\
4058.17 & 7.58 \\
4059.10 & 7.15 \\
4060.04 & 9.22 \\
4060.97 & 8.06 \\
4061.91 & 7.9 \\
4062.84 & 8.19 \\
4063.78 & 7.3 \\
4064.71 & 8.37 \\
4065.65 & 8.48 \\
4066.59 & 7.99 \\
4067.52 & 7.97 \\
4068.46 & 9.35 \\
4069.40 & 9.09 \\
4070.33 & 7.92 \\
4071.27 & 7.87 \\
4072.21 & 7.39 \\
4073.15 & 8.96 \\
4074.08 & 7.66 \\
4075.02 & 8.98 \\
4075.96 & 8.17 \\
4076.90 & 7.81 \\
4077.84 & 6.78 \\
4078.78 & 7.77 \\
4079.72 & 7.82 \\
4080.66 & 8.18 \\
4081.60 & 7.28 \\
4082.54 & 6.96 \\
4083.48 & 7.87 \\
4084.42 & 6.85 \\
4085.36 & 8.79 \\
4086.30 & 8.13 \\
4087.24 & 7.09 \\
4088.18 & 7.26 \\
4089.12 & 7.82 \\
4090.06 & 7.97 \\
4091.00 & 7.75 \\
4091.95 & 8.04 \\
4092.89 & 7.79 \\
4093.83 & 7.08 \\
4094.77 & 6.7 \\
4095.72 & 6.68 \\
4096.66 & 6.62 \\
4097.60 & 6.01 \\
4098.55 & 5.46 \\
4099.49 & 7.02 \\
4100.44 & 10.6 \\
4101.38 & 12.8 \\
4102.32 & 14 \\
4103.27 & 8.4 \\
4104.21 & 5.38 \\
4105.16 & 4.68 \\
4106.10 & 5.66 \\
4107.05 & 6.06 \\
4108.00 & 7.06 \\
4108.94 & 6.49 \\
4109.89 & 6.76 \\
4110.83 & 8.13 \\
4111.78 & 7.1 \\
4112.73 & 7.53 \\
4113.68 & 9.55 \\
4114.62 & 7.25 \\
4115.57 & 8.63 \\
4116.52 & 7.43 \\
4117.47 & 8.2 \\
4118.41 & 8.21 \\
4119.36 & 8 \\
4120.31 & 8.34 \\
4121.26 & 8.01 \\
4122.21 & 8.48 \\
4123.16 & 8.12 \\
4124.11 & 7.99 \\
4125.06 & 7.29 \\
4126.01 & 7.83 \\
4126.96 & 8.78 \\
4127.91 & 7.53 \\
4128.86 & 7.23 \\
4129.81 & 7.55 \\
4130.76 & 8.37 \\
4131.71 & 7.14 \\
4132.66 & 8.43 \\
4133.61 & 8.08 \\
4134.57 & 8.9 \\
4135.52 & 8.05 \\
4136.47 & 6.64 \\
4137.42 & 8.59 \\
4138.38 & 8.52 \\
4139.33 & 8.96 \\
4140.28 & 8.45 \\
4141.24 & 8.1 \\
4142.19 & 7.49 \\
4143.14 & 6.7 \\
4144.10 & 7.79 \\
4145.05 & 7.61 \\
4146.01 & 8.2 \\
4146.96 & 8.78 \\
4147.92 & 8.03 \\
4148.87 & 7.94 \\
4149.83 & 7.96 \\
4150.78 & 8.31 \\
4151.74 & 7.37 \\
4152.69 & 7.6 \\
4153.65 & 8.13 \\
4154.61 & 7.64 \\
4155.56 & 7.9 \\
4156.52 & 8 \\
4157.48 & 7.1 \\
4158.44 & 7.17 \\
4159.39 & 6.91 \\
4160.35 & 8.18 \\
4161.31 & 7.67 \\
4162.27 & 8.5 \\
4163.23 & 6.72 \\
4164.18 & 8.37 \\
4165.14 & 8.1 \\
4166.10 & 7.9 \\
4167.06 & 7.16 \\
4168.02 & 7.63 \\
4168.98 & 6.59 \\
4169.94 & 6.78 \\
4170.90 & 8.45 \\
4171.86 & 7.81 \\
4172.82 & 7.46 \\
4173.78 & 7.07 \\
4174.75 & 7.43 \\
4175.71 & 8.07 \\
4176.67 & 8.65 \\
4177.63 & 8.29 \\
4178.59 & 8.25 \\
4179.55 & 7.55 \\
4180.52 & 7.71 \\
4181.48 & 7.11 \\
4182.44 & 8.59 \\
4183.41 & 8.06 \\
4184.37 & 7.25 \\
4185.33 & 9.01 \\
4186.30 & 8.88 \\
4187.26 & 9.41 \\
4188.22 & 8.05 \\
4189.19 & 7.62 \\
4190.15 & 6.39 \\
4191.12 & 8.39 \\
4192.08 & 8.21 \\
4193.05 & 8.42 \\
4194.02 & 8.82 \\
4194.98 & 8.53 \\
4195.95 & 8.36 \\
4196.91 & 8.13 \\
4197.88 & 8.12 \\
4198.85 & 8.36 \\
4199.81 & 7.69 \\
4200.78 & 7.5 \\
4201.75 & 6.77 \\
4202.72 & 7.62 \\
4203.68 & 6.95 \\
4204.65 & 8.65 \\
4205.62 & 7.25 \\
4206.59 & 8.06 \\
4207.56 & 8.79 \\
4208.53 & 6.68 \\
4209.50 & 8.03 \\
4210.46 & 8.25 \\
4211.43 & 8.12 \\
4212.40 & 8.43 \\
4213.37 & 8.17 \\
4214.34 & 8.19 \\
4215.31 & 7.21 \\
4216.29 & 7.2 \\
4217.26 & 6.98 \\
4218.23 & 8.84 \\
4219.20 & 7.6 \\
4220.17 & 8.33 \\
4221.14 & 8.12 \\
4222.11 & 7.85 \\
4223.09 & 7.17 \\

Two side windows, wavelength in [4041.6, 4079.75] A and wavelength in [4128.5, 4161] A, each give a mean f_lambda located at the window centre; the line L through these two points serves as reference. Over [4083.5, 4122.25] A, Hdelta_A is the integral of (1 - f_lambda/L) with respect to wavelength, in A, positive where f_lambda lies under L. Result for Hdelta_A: 1.9 A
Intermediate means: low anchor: 8.31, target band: 7.7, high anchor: 7.88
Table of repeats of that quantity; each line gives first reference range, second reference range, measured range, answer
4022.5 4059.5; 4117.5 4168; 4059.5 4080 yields 0.6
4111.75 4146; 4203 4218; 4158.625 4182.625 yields 0.6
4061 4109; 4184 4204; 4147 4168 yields 0.5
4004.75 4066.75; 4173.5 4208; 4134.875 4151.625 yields 0.3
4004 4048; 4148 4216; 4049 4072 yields 0.4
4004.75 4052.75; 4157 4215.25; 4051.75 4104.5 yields 2.2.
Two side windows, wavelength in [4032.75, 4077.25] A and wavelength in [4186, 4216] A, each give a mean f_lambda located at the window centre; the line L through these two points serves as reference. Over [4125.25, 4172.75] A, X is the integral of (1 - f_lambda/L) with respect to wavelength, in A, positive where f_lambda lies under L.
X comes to 1.90 A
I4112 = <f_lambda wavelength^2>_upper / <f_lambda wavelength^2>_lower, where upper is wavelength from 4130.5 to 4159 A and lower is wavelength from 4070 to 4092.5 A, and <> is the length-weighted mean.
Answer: 1.05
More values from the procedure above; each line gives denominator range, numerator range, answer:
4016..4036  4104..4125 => 0.89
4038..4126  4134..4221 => 1.03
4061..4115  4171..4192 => 1.07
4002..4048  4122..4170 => 0.96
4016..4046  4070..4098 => 0.90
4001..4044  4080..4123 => 0.93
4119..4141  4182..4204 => 1.03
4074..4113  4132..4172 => 1.06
